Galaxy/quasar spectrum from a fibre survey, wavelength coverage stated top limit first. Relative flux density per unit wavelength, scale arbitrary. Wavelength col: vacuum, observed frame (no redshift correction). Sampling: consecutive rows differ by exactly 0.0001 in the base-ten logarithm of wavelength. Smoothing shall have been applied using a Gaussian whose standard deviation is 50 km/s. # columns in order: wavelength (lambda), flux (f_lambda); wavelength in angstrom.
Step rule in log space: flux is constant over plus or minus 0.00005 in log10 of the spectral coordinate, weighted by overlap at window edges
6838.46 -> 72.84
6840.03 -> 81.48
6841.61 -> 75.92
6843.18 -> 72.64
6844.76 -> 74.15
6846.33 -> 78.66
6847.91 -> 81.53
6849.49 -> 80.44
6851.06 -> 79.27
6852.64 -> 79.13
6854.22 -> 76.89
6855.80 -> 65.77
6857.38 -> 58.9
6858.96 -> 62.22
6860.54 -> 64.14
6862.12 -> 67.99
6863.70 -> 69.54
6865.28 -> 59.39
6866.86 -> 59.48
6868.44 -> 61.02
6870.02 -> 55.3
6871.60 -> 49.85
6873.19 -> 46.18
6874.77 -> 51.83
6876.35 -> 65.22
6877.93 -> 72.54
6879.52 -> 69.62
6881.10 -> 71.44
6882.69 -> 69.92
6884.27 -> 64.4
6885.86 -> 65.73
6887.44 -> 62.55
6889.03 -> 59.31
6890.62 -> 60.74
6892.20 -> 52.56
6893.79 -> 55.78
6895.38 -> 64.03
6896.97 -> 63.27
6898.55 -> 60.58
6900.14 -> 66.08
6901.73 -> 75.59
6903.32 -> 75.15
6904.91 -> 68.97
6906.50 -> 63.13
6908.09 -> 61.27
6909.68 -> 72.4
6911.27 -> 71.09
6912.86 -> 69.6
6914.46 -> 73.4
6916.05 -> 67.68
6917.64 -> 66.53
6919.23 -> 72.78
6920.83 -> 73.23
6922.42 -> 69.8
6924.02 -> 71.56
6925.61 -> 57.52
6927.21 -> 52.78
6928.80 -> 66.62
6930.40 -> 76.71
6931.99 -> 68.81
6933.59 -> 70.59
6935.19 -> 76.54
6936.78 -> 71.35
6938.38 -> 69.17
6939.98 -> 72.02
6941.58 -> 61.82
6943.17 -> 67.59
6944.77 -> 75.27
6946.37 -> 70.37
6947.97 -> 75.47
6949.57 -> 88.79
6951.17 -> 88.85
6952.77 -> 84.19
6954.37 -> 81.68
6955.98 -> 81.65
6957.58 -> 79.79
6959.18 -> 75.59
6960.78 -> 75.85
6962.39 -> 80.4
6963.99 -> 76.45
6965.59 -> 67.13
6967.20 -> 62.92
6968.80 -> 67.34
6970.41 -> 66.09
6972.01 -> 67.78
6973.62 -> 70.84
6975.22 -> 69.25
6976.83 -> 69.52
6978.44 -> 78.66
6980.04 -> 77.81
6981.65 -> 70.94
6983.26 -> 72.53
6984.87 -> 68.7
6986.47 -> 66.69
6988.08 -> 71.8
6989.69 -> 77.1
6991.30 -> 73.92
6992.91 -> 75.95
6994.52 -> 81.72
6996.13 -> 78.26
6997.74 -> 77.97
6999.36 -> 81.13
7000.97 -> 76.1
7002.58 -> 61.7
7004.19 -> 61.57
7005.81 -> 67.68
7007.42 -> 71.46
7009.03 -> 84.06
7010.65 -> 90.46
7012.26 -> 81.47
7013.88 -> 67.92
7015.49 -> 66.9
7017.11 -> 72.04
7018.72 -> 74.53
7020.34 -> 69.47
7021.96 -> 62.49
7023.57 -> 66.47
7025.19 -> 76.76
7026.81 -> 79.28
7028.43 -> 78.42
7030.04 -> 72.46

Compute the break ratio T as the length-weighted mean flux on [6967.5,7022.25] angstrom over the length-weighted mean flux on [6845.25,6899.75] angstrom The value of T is 1.1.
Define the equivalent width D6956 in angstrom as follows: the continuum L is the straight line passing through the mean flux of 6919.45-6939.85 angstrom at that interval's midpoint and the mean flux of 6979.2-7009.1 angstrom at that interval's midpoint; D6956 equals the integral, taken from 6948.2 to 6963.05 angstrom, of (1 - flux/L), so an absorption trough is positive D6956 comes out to -2.30 angstrom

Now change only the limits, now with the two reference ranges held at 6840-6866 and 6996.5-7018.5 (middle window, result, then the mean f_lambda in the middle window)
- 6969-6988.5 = 0.8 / 70.8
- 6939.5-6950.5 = 0.0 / 73.3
